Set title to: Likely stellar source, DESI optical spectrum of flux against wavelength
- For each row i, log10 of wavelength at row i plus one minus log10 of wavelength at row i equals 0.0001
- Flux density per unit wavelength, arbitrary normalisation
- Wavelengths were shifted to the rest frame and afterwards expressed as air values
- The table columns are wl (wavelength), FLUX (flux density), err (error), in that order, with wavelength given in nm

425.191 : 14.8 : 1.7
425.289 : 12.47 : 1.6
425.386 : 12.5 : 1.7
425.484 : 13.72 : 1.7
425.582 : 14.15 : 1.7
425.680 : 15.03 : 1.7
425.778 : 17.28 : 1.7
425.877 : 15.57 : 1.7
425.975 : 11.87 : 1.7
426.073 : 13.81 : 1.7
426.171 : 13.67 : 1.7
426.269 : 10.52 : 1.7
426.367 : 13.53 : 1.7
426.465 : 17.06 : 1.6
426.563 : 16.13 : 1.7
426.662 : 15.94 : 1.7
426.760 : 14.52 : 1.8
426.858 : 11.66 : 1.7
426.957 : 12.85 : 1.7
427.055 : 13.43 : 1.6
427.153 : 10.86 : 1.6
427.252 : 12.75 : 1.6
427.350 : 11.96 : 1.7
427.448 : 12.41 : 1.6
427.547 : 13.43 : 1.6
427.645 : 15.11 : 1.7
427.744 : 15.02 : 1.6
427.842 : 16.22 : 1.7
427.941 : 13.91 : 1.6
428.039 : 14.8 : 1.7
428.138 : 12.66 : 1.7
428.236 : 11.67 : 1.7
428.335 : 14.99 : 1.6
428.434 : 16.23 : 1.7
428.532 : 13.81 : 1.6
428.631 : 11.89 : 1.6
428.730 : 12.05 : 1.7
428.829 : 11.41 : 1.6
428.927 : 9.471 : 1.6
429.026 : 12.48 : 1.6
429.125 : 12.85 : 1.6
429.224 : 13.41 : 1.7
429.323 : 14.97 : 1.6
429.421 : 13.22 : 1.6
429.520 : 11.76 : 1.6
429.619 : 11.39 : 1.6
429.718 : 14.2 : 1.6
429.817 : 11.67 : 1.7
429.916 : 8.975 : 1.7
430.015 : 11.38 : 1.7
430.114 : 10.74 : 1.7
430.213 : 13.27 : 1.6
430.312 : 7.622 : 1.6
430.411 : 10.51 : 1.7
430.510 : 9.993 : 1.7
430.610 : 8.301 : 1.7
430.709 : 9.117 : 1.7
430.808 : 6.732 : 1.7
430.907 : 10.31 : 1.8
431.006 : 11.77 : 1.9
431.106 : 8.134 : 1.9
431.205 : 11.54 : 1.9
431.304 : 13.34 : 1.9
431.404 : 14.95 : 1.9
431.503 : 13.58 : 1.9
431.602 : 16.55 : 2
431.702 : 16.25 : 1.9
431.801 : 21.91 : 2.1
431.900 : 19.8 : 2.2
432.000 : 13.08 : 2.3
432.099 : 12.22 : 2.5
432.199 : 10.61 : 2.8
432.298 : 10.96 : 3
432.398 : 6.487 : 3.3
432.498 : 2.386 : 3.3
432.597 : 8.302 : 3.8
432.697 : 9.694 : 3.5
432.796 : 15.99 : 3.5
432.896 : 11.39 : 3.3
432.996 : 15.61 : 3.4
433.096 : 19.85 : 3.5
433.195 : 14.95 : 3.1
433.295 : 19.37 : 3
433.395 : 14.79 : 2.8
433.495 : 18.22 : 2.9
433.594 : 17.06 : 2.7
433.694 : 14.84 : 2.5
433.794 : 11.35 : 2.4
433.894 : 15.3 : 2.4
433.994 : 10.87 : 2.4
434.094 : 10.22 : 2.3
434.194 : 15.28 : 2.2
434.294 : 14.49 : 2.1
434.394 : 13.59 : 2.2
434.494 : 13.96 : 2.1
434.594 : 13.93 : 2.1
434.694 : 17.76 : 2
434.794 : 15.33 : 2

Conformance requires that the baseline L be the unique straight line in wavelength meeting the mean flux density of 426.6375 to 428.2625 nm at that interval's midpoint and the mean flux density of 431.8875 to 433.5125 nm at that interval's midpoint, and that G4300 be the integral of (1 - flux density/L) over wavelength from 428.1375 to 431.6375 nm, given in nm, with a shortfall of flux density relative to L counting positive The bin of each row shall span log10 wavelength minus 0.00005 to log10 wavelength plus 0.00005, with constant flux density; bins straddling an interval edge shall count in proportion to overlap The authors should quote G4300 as 0.37 nm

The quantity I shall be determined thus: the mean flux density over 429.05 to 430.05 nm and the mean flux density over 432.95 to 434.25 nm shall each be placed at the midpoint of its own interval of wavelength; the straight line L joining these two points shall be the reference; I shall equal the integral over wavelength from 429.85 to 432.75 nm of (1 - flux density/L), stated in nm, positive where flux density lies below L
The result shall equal 0.483 nm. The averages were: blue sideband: 12.4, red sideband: 15.2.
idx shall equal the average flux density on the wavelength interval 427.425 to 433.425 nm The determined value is 12.6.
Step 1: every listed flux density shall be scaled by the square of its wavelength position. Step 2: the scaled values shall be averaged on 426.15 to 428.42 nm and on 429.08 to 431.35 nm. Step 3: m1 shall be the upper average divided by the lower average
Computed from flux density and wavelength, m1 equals 0.8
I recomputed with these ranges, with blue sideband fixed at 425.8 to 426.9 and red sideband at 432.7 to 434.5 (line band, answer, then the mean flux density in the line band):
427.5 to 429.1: 0.094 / 13.4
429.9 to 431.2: 0.416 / 9.84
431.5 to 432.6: 0.133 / 12.8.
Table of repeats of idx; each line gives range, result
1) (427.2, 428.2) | 13.8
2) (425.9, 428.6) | 13.7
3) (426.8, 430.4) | 12.7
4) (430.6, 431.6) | 11.2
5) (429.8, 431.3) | 10.1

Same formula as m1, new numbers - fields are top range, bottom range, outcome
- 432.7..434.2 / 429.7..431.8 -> 1.30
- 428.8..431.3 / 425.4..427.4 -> 0.81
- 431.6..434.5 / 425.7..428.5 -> 1.02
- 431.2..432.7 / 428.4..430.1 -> 1.04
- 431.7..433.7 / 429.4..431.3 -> 1.33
